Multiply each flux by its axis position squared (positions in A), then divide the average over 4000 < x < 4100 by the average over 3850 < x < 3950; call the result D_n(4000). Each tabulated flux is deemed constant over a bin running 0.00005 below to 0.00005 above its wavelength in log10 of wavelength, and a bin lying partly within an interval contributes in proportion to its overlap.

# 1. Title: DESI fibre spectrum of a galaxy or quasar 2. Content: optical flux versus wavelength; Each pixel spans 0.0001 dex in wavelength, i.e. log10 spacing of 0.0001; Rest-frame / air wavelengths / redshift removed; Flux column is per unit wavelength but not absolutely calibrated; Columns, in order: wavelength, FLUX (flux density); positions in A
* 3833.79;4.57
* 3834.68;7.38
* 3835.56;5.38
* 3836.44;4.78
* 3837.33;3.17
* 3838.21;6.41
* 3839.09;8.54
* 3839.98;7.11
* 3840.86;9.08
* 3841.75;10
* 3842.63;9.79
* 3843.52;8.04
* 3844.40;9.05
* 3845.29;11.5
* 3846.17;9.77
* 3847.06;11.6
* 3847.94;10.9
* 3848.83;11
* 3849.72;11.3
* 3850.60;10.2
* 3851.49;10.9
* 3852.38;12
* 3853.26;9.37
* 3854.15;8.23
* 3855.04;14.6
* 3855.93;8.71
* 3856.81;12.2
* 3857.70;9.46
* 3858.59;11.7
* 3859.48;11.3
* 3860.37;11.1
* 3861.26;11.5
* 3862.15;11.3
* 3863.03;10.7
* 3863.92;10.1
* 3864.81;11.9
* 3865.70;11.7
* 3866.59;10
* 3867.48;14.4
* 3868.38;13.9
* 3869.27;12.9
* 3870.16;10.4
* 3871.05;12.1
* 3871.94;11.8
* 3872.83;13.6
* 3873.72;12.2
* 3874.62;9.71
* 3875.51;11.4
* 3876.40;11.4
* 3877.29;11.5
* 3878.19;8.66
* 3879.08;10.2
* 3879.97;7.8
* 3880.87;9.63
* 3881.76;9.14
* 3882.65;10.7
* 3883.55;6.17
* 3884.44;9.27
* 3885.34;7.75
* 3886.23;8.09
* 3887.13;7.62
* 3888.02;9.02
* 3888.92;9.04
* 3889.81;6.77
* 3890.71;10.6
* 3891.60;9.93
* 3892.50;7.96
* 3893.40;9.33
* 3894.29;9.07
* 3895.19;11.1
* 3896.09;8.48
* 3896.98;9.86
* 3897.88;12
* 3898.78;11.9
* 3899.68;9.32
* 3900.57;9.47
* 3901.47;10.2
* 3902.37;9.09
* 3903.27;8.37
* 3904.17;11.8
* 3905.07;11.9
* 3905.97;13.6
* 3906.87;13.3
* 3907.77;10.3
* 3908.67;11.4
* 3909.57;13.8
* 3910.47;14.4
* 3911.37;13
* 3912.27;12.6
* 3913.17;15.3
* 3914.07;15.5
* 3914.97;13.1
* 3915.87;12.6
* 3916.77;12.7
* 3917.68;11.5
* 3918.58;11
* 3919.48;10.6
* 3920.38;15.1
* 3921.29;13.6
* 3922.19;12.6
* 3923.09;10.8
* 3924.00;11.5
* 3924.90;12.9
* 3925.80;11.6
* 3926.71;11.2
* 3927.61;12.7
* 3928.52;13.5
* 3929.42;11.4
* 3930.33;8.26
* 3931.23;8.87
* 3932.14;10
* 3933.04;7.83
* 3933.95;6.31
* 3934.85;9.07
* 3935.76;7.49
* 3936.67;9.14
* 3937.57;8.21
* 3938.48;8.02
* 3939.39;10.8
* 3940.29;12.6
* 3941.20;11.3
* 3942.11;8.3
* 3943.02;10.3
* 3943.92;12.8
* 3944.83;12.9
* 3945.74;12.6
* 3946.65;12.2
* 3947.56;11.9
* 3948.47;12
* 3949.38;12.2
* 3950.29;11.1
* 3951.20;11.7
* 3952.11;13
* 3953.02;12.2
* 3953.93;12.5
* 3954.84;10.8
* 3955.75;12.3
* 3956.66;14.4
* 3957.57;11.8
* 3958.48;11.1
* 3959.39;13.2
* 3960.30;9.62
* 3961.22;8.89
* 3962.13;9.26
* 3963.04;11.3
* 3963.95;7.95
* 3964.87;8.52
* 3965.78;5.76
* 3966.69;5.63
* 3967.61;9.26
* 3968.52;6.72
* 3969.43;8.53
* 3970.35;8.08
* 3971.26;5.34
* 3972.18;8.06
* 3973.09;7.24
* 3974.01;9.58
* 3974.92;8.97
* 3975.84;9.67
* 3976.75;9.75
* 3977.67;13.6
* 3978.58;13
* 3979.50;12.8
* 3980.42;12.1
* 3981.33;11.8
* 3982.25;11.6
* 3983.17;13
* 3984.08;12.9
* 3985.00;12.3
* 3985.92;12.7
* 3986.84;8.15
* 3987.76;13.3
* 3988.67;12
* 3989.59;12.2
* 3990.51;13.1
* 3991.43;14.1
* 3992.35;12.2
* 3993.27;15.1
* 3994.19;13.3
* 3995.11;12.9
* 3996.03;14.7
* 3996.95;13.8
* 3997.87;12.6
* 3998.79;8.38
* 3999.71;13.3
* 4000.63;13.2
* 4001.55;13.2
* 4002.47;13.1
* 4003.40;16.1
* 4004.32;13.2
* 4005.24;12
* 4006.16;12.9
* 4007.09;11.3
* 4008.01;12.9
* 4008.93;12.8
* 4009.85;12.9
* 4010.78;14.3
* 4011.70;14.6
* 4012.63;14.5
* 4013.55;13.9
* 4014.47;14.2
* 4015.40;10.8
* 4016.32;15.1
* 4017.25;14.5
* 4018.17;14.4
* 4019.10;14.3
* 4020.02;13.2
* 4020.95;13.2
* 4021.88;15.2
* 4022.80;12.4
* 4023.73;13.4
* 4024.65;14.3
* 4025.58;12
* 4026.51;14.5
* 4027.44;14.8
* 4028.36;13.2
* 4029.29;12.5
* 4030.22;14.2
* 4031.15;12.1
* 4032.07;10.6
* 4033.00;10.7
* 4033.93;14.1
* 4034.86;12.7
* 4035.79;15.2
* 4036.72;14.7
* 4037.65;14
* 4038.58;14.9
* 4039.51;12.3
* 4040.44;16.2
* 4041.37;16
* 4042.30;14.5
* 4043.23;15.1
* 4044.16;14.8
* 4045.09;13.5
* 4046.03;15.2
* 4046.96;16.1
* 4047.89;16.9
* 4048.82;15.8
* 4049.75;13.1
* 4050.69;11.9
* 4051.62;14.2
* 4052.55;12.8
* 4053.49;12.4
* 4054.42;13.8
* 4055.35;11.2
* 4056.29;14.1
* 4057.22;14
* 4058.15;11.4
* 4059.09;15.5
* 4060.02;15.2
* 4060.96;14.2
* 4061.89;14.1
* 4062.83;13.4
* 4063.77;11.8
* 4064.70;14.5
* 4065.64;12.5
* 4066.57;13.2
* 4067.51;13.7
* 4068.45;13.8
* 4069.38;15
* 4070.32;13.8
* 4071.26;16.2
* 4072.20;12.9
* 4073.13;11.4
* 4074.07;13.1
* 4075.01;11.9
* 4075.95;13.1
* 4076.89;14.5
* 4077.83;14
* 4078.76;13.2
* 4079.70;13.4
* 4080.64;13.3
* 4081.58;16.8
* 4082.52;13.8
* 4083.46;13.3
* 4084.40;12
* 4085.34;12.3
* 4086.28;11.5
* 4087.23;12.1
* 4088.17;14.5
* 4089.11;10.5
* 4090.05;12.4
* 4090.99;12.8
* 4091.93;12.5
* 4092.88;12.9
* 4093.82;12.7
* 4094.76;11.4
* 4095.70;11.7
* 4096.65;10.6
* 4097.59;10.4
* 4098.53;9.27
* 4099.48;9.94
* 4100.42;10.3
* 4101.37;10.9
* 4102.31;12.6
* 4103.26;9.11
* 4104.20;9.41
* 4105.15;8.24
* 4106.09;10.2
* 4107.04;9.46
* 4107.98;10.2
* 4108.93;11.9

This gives 1.33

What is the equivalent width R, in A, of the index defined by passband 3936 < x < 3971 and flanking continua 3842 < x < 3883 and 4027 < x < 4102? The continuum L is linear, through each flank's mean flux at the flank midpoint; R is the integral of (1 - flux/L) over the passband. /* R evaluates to 4.41 A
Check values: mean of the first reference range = 10.9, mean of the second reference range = 13.3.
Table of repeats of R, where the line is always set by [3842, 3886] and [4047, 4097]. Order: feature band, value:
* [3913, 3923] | -1.4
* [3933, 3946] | 2.0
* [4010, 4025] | -1.5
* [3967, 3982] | 3.0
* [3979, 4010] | -0.9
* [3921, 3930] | -0.5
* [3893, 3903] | 1.0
